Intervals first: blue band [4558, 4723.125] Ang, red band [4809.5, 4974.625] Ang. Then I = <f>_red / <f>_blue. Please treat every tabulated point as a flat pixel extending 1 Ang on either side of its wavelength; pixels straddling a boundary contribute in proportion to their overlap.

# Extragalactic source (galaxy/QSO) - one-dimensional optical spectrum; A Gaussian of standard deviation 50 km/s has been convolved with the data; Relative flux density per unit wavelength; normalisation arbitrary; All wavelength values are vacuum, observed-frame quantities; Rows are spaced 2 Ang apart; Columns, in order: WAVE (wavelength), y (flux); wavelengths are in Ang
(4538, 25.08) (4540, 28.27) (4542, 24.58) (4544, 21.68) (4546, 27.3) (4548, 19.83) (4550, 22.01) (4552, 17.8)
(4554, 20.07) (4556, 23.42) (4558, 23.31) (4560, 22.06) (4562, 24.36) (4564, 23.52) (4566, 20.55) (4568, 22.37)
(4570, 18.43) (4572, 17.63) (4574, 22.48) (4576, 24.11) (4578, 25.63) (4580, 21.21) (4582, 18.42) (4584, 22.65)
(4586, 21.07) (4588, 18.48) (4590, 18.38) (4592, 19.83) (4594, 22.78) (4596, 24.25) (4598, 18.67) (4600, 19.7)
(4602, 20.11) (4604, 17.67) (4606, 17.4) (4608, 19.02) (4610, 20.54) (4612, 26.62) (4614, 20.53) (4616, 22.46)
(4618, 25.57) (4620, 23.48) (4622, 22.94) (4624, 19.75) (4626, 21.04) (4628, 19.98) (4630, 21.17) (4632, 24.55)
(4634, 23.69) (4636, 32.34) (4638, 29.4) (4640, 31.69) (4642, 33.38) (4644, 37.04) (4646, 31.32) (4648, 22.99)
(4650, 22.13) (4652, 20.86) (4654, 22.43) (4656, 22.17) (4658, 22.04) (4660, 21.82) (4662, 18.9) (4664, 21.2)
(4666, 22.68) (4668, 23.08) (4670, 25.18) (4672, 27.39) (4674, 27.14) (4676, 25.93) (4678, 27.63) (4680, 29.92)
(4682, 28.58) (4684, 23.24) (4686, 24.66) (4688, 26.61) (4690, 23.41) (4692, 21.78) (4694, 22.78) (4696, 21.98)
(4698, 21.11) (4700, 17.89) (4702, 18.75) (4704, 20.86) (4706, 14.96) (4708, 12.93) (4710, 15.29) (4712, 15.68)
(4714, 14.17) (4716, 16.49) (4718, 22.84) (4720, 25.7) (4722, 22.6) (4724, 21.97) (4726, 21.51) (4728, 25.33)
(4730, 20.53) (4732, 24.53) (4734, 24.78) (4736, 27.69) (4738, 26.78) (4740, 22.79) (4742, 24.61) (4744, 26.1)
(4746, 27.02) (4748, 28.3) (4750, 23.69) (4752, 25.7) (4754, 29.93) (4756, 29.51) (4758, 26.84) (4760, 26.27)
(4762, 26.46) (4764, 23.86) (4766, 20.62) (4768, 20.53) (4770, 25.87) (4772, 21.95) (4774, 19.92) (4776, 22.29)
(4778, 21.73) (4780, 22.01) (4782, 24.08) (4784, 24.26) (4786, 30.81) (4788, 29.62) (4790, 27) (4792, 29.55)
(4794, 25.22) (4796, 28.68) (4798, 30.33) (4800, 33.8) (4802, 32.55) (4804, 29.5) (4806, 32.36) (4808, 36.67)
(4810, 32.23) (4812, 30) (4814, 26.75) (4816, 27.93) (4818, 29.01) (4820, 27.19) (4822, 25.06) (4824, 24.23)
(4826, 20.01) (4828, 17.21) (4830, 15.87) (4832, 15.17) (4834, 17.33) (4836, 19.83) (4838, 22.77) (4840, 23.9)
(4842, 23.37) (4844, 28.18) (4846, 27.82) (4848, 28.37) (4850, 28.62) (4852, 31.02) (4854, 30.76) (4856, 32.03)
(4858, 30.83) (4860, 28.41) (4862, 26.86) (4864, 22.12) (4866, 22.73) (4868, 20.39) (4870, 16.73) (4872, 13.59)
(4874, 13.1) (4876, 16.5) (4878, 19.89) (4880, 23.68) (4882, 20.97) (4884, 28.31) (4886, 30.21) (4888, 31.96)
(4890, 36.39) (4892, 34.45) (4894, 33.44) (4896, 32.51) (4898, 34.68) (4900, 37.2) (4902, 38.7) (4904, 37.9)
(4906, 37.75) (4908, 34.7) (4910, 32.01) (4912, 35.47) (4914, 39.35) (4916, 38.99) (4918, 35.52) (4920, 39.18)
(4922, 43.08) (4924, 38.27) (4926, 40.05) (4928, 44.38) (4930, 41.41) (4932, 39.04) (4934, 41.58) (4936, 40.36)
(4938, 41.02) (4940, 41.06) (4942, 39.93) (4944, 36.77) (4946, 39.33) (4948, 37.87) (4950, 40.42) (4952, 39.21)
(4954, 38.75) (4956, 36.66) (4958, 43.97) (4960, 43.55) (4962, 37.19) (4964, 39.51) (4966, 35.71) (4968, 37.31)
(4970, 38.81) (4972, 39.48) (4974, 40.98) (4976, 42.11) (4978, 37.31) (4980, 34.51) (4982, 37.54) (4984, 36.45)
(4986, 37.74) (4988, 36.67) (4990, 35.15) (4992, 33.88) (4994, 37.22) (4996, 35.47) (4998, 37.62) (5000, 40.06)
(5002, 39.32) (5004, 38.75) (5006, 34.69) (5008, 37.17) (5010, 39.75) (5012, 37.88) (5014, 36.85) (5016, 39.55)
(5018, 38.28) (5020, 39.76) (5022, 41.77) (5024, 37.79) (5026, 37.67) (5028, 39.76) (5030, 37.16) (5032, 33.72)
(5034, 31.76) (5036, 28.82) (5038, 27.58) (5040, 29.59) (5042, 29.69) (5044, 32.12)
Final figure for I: 1.4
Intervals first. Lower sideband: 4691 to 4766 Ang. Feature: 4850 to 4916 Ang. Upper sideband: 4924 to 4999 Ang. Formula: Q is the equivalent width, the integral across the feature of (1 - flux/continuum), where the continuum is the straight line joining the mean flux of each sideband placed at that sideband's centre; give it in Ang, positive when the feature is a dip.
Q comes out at 8.80 Ang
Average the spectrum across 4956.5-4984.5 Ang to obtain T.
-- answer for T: 38.9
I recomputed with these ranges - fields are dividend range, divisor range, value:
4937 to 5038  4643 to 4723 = 1.68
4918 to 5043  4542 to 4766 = 1.65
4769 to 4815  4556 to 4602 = 1.30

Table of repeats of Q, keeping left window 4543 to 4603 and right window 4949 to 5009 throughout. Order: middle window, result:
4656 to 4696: 2.10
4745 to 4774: 3.76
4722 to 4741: 2.73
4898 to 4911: -0.45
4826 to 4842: 6.44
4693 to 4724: 9.13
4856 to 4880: 8.53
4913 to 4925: -1.15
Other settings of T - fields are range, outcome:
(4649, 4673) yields 22.5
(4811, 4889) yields 24.1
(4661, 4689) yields 25.2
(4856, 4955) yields 33.2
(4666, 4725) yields 22.1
